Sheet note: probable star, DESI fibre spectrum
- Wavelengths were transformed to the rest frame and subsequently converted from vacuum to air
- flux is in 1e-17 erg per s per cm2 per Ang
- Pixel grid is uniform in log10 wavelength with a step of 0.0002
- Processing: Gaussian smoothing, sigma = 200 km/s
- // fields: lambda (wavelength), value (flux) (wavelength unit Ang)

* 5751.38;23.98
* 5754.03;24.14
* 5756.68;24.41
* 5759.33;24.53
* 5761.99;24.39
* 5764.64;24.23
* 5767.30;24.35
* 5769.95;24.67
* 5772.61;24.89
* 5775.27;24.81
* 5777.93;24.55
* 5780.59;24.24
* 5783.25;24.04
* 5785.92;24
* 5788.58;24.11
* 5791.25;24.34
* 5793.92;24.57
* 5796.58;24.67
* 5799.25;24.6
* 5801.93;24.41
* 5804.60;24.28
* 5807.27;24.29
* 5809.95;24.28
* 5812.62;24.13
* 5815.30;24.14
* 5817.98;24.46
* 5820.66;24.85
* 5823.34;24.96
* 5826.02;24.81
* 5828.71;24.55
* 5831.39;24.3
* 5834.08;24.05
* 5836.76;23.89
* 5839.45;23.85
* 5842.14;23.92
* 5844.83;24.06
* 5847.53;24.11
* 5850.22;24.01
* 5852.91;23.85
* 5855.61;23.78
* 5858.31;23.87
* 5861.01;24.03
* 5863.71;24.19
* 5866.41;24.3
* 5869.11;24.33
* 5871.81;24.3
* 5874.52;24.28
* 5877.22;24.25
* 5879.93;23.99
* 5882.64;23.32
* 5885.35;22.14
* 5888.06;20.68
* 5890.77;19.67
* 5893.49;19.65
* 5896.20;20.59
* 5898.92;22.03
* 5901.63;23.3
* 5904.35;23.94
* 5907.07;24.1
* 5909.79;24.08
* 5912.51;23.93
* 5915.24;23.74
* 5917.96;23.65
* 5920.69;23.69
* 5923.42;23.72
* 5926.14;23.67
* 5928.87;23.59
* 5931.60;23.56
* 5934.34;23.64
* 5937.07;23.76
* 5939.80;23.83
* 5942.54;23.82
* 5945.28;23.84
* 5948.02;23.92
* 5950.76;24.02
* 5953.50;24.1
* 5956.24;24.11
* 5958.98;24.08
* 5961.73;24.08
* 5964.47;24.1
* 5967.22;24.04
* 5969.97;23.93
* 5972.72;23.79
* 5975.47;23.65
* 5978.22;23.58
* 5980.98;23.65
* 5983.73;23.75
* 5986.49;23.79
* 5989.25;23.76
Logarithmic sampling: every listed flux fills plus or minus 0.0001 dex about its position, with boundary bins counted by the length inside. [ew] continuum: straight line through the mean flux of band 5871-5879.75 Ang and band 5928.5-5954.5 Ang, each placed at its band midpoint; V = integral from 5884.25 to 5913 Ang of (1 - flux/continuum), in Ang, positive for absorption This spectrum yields 2.3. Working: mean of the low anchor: 24.2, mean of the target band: 22.1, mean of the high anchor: 23.8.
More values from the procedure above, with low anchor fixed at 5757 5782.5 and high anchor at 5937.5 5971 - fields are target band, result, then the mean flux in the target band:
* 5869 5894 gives 1.56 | 22.7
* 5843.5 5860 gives 0.22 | 23.9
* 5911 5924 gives 0.18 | 23.7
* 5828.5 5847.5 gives 0.19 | 24.1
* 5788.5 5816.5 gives 0.06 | 24.4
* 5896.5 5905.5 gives 0.51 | 22.8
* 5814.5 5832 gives -0.18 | 24.6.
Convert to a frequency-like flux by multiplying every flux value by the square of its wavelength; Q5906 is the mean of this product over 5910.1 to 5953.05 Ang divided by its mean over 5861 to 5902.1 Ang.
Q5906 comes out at 1.1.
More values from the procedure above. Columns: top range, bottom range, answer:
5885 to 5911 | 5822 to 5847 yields 0.93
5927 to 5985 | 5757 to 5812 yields 1.04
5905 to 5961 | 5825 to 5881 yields 1.02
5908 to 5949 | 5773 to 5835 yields 1.02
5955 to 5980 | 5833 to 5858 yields 1.04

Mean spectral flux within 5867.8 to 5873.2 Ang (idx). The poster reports 24.3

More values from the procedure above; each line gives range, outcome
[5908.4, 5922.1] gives 23.8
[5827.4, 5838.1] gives 24.2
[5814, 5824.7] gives 24.6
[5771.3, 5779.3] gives 24.7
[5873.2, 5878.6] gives 24.3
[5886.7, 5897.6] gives 20.1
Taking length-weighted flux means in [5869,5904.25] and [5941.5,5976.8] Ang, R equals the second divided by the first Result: 1.1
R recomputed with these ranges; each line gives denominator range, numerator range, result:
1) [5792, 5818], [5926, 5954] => 0.98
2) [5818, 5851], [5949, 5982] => 0.99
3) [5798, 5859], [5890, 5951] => 0.96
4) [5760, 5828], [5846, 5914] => 0.95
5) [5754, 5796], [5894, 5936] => 0.96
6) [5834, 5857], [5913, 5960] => 0.99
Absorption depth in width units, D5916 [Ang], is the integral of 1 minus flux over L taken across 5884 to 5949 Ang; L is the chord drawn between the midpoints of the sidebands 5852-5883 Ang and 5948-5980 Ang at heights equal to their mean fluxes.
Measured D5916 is 2.7 Ang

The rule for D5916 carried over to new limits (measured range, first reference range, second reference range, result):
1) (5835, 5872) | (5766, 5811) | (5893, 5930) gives -0.4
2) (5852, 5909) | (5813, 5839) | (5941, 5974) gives 2.7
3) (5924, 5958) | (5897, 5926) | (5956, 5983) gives -0.1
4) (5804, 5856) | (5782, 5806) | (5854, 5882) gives 0.0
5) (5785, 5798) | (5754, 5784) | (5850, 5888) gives 0.0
